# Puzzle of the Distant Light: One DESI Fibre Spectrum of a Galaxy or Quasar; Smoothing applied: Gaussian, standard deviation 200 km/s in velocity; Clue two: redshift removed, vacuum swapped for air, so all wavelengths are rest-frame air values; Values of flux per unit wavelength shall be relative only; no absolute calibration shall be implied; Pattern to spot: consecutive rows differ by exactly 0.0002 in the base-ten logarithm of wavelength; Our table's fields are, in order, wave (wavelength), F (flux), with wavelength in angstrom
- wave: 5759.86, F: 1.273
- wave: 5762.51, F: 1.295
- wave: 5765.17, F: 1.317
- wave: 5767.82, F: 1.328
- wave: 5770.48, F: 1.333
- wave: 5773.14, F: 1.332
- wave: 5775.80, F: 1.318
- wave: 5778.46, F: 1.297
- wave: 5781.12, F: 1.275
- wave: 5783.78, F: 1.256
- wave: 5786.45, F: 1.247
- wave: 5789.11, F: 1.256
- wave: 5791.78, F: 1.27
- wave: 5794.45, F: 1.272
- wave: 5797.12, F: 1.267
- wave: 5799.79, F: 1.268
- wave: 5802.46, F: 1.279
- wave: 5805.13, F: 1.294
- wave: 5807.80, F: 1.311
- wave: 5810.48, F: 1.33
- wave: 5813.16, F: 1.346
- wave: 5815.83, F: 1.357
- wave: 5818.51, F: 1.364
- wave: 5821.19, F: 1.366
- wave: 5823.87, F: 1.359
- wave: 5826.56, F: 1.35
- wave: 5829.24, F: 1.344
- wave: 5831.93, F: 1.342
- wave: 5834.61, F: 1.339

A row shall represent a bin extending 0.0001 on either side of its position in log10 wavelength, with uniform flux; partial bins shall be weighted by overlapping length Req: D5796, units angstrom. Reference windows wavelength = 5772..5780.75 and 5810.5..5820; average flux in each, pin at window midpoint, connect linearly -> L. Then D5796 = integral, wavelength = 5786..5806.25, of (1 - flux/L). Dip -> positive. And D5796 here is 0.95 angstrom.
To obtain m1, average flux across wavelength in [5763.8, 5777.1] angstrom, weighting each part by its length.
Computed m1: 1.32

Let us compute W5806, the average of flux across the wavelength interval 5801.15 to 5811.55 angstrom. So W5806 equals 1.3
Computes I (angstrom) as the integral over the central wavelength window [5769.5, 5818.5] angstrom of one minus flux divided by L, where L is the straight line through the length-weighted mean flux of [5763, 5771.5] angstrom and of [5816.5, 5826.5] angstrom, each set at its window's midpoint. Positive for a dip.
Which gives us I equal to 1.62 angstrom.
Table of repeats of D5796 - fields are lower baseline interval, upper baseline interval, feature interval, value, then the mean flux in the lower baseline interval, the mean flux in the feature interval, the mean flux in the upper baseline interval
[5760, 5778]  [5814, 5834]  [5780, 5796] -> 0.8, 1.32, 1.26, 1.35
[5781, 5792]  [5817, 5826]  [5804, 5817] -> 0.0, 1.26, 1.33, 1.36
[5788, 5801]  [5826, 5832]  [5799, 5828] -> -0.5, 1.27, 1.33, 1.35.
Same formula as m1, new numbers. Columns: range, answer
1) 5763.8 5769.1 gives 1.32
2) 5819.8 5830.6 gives 1.35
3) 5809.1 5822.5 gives 1.35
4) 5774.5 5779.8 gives 1.31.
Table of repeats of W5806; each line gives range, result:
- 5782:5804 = 1.26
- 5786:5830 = 1.31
